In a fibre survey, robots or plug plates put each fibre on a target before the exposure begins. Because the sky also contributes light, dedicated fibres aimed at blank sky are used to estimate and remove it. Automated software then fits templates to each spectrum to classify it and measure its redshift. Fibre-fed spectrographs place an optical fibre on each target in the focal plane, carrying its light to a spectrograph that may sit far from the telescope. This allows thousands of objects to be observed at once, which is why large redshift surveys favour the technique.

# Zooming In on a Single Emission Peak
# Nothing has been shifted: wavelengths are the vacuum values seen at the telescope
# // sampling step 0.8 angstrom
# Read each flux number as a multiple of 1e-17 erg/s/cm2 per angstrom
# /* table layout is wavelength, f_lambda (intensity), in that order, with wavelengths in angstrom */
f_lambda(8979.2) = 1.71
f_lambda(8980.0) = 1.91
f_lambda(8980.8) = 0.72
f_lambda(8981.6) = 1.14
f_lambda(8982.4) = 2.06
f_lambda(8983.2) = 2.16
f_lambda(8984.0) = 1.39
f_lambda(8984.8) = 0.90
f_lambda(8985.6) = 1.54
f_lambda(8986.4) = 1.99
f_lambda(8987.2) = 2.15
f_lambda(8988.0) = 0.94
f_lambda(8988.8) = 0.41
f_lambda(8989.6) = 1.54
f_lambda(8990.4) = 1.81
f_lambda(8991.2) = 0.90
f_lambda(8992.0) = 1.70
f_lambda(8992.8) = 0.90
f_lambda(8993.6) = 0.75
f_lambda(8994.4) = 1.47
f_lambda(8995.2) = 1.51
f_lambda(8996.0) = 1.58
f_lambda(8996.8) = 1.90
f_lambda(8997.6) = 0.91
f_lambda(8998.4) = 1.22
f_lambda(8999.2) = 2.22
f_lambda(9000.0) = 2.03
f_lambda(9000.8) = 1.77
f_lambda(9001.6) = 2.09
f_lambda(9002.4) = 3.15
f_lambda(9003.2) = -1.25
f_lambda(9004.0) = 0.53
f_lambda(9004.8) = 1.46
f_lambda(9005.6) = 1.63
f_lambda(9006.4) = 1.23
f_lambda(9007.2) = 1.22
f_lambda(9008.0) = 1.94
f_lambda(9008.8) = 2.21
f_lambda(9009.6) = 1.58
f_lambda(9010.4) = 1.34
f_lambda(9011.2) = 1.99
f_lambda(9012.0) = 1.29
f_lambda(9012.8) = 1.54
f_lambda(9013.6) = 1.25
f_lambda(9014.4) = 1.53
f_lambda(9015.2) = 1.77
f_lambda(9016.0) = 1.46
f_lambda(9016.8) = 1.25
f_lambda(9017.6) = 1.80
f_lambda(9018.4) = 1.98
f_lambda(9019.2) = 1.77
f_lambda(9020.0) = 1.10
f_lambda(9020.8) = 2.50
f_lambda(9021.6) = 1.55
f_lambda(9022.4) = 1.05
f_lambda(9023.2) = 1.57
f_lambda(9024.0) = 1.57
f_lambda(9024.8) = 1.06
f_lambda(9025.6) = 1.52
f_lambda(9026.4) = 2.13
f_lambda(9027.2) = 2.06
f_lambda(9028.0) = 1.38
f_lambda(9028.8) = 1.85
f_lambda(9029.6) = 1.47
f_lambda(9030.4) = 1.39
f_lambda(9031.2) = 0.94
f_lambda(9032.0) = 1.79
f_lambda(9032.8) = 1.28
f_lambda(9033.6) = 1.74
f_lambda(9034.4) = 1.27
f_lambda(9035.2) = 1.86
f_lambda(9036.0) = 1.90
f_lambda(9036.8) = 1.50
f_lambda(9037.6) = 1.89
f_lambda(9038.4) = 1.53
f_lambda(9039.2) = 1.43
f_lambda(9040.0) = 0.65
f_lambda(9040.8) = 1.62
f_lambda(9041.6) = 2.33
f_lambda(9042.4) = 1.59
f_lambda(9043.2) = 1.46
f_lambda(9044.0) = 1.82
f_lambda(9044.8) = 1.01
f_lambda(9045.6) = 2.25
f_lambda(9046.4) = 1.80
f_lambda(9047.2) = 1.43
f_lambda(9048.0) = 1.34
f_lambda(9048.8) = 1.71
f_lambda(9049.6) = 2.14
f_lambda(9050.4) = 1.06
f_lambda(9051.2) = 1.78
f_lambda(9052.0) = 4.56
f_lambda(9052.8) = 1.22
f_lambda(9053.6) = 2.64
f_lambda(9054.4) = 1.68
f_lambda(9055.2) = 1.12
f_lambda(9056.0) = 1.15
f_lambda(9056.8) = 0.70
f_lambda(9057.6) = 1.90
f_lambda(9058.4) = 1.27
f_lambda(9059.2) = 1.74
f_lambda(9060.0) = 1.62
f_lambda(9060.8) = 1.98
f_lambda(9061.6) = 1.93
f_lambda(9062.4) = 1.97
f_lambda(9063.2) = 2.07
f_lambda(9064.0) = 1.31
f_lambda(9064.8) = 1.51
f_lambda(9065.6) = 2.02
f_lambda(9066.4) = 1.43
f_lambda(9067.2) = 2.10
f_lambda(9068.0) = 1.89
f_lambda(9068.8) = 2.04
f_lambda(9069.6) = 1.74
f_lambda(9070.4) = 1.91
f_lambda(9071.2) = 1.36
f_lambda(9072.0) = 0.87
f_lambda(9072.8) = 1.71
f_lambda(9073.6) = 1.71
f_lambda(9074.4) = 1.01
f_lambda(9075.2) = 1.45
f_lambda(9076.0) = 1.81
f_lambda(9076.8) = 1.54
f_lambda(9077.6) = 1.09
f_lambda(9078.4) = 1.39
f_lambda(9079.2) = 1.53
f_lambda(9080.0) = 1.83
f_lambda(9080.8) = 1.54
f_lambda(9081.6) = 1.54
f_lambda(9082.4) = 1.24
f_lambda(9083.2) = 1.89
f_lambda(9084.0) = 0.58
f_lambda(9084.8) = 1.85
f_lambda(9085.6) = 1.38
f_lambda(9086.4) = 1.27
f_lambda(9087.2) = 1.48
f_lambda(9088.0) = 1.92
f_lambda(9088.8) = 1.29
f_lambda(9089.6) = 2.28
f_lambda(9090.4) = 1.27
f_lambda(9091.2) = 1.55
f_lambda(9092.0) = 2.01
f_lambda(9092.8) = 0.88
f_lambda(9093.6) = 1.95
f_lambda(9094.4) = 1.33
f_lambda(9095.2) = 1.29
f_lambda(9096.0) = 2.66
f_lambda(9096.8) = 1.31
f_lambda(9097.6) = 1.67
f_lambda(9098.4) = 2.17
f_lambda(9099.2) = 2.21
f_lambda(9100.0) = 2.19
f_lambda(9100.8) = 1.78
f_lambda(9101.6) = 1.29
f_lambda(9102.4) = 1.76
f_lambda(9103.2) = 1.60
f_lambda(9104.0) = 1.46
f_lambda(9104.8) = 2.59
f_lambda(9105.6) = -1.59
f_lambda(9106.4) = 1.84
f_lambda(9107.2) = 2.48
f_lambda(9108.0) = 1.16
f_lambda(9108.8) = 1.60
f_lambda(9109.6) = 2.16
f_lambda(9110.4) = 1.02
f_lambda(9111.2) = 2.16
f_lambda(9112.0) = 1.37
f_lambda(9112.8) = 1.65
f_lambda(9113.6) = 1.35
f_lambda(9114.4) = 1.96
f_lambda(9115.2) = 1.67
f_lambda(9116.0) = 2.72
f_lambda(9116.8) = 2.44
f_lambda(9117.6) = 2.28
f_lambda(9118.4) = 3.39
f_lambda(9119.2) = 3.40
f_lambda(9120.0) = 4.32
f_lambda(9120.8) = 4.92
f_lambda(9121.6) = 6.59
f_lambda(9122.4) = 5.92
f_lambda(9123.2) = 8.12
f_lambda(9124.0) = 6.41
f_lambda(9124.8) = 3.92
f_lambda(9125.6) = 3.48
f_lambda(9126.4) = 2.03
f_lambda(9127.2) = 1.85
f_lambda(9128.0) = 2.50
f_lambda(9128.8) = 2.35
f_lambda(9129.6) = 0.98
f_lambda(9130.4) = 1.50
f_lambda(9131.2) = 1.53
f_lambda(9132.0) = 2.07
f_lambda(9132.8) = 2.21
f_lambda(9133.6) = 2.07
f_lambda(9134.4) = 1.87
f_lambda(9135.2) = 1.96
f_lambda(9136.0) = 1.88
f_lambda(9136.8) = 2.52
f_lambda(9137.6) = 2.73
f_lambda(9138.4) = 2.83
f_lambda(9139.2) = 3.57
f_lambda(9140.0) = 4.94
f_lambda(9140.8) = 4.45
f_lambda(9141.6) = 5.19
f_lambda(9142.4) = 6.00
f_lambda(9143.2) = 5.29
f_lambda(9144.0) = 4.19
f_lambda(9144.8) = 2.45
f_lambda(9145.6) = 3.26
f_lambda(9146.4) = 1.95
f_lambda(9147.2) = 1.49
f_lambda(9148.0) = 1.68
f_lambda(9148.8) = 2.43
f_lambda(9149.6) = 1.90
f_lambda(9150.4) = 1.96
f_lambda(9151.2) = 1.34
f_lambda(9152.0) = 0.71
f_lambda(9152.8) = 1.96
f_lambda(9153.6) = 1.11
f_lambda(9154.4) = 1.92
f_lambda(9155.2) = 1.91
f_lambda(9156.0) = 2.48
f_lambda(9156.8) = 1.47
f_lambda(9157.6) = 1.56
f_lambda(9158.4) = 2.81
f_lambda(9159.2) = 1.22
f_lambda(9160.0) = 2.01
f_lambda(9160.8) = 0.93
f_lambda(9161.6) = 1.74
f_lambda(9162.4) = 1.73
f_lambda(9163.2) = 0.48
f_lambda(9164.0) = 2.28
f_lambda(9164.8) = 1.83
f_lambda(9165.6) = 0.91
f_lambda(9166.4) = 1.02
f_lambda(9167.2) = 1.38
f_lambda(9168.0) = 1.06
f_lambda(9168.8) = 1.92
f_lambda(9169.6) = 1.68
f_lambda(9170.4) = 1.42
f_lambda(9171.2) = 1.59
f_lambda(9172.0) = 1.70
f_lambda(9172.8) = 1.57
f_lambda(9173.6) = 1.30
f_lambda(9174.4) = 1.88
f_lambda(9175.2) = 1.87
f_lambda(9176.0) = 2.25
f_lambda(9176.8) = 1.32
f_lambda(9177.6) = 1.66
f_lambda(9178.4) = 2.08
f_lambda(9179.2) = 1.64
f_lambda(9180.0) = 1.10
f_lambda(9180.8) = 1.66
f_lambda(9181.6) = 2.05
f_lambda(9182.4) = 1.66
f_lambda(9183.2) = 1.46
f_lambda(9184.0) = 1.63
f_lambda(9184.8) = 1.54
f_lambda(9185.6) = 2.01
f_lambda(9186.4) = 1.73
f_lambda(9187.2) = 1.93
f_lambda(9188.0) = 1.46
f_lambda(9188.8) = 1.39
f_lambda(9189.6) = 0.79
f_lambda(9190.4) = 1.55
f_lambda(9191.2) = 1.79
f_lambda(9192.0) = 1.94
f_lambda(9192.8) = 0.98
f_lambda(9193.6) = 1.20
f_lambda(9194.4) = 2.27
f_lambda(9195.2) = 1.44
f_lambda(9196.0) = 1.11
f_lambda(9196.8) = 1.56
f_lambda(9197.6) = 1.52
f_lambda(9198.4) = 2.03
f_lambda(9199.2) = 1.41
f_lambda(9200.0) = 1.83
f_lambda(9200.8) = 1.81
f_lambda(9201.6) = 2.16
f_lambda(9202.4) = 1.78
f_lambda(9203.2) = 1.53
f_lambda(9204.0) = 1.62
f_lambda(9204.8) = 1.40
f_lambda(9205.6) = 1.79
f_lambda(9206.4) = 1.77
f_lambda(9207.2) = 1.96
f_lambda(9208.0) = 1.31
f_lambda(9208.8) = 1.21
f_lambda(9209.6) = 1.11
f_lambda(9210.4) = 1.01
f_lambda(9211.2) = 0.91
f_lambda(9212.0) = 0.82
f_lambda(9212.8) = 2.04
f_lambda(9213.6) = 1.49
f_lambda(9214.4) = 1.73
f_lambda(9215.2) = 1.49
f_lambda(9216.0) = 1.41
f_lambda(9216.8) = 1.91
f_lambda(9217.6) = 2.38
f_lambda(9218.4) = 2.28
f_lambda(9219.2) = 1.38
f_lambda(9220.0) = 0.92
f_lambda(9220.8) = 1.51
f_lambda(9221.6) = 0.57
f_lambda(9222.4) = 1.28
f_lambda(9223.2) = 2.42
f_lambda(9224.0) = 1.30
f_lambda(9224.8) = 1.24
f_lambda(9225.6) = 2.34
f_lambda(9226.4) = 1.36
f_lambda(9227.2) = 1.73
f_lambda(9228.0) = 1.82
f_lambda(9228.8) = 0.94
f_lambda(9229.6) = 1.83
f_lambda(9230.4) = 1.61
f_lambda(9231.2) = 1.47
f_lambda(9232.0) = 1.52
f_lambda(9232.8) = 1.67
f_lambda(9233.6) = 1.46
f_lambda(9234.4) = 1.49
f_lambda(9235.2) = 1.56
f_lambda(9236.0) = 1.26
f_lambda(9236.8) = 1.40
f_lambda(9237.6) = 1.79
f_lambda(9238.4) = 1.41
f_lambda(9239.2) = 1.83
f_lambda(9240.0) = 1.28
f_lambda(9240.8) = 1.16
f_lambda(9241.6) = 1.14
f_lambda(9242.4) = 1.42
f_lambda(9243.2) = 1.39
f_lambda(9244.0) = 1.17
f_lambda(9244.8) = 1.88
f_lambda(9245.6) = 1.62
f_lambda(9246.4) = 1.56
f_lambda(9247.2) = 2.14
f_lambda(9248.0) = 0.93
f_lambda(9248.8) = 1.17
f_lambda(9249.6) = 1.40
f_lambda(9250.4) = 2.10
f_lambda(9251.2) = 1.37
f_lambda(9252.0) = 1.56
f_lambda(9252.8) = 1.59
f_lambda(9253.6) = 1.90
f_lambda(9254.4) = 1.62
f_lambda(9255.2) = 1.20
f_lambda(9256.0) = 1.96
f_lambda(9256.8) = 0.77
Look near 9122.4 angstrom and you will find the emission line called [S II] 6716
